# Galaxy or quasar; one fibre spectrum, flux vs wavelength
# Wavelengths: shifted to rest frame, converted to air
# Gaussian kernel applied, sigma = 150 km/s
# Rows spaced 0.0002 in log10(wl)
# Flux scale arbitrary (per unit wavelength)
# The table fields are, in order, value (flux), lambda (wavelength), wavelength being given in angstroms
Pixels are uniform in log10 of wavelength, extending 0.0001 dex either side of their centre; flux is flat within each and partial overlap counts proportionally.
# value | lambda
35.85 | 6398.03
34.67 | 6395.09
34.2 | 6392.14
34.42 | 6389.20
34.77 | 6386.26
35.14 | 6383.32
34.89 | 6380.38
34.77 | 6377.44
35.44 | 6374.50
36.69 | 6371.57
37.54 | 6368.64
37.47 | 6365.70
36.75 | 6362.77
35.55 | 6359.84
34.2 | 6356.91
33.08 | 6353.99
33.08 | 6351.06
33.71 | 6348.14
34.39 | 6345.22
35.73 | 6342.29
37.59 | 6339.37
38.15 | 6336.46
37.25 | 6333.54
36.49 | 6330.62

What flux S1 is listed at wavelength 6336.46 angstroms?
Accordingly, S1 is 38.15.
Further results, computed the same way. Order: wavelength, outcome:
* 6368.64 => 37.54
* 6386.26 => 34.77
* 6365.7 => 37.47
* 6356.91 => 34.2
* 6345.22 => 34.39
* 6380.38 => 34.89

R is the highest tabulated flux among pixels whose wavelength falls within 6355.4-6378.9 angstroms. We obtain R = 37.54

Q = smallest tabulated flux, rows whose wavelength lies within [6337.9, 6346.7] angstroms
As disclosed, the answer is 34.39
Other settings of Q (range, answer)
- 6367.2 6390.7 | 34.42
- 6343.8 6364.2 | 33.08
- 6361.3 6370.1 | 36.75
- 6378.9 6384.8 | 34.89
